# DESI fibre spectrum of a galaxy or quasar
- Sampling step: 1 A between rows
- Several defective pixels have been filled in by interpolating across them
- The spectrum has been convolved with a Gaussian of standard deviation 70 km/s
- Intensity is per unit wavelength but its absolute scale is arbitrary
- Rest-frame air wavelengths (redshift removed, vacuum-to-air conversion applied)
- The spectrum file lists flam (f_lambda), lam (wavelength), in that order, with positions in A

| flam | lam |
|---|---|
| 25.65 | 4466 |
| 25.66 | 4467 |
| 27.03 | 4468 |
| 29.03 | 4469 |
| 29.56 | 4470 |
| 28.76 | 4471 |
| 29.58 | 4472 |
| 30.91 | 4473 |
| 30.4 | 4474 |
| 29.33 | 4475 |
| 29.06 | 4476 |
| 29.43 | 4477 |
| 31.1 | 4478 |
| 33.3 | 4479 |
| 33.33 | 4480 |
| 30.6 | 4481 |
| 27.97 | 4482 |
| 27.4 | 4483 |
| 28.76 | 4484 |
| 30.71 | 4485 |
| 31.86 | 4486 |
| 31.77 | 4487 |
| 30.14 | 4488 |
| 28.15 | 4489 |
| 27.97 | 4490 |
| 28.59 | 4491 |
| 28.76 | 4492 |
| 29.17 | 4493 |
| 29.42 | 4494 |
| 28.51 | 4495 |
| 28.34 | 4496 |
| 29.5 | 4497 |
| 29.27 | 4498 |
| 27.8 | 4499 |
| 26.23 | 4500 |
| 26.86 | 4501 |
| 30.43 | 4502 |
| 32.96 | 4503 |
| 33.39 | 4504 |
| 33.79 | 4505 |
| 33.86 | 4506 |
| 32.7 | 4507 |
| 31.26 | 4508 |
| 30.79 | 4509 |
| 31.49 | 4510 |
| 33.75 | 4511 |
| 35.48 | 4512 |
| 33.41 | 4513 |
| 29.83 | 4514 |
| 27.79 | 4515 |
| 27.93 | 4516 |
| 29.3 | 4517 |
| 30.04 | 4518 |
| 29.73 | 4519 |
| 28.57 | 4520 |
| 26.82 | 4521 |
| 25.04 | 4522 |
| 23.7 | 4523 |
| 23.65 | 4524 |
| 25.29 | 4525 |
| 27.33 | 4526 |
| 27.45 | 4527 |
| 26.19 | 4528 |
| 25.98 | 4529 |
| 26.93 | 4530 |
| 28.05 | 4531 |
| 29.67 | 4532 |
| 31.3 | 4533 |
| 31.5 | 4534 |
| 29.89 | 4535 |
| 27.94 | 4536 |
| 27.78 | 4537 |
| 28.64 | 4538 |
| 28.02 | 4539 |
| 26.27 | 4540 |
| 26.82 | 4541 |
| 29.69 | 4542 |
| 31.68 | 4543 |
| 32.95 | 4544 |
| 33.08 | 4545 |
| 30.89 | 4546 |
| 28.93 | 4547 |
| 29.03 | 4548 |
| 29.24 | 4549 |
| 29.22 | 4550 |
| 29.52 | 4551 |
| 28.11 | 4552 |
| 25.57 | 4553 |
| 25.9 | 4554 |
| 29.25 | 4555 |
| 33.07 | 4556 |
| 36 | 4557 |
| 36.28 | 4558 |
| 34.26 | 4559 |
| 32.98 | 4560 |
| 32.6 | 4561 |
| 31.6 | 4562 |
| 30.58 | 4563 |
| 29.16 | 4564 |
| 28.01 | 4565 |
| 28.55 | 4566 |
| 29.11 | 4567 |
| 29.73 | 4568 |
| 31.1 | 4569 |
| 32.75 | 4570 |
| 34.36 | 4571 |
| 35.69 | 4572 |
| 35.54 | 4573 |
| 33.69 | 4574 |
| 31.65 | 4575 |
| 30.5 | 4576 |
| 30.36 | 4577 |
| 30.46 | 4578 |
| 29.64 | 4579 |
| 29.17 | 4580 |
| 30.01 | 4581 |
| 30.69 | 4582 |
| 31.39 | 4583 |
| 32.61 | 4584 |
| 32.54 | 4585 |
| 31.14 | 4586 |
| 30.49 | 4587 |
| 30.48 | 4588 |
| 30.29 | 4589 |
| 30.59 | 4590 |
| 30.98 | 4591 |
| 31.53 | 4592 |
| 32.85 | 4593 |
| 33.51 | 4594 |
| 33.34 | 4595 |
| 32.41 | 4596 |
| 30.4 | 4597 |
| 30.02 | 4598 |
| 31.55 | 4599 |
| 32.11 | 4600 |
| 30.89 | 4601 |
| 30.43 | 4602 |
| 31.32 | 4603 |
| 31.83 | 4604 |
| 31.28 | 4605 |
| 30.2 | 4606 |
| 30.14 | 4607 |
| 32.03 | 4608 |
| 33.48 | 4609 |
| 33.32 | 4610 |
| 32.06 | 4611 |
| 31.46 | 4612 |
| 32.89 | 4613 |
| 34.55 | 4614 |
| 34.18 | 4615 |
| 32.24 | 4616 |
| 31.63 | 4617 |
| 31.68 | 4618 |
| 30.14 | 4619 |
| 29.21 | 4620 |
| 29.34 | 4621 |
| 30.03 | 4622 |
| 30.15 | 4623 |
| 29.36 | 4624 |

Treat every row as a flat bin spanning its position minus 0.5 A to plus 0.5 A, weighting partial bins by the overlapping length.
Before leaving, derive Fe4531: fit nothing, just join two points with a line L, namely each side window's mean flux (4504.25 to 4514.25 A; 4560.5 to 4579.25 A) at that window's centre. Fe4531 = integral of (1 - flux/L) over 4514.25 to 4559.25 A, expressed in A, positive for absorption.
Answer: 4.5 A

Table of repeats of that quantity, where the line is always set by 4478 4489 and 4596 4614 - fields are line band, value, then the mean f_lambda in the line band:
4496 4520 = 0.0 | 30.7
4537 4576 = 0.5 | 30.7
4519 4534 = 1.8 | 27.1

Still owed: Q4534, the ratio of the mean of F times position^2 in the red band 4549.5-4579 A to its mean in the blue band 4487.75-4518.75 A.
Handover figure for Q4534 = 1.06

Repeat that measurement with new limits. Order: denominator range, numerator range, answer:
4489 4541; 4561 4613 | 1.11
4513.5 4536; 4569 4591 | 1.16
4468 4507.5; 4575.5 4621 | 1.10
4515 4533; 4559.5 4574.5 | 1.18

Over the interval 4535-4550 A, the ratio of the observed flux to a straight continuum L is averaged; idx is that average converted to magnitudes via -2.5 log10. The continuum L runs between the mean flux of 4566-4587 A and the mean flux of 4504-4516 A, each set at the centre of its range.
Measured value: 0.09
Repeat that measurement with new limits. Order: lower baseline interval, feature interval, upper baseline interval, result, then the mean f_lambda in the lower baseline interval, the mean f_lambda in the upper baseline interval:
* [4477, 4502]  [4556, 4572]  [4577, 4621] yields -0.04 mag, 29.4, 31.4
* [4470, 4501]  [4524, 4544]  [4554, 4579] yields 0.10 mag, 29.5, 31.8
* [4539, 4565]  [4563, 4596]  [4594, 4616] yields 0.00 mag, 30.4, 31.9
